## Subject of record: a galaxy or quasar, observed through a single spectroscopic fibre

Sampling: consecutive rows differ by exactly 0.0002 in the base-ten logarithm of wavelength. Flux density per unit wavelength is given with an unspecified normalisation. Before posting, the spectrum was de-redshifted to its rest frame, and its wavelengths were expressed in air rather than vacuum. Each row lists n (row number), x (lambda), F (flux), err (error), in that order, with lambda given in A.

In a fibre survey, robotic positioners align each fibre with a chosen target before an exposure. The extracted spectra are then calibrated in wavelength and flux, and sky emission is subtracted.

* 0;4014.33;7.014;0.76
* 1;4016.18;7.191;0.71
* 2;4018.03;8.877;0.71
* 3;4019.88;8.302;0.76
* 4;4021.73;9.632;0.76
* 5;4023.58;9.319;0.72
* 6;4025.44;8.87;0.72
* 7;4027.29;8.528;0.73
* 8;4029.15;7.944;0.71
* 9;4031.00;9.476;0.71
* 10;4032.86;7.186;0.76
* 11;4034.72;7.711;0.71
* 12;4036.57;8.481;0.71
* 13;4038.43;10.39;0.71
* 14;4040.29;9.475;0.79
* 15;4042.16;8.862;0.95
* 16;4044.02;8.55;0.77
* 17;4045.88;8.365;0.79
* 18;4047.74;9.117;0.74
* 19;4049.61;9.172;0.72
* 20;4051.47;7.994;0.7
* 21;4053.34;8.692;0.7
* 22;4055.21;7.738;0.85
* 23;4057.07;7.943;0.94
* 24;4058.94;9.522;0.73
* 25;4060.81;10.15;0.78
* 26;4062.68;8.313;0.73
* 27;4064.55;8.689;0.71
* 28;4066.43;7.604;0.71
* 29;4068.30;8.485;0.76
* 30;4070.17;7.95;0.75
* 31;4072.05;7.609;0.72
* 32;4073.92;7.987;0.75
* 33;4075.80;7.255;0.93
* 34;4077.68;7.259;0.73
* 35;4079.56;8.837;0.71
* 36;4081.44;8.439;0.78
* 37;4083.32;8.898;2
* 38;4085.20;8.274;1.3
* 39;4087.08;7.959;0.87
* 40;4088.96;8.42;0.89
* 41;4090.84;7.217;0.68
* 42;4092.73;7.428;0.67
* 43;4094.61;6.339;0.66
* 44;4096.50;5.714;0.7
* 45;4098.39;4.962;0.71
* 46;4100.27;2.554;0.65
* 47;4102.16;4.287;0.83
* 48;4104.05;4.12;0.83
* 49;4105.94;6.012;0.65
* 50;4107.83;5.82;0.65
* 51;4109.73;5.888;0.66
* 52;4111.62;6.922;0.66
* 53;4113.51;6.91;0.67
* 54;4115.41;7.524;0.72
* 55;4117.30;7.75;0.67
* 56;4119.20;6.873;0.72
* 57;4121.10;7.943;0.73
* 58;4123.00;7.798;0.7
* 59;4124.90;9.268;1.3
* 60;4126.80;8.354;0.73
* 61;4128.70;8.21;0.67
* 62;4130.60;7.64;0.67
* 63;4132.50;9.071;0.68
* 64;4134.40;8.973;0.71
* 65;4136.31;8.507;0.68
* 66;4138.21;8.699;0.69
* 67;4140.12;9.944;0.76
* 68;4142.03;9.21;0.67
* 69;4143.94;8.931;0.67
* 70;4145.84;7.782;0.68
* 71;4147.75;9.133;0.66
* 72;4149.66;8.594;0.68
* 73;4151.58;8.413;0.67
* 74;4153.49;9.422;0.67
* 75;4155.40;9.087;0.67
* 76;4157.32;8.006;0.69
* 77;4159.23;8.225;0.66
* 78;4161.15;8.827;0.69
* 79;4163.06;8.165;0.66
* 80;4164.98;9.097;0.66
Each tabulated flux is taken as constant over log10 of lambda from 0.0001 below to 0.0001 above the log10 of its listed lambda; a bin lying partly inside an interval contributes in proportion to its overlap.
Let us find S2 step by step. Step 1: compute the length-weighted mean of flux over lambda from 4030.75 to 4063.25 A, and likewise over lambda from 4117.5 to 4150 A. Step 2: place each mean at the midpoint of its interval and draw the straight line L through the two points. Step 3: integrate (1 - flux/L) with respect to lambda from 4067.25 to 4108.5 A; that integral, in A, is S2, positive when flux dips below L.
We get 8.2 A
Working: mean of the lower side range 8.72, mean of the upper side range 8.51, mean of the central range 6.91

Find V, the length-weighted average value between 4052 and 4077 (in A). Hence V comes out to 8.28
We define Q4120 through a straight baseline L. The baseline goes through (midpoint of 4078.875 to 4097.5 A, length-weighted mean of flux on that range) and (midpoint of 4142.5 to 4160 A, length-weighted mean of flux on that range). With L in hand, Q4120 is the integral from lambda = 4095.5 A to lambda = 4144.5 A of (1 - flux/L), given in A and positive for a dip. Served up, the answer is 6.04 A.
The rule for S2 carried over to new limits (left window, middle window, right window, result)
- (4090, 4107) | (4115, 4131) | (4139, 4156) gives -1.8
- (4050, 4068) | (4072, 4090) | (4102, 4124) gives -0.9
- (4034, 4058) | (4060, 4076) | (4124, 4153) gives 0.8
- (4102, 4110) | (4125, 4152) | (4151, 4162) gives -4.7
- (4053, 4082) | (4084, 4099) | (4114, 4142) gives 2.1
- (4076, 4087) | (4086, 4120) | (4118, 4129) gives 7.8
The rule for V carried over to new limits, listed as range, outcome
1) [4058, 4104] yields 7.44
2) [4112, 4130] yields 7.81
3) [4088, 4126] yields 6.5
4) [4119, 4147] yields 8.53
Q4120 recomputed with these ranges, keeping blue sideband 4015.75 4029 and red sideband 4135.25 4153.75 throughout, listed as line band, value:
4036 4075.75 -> 0.61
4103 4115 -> 3.81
